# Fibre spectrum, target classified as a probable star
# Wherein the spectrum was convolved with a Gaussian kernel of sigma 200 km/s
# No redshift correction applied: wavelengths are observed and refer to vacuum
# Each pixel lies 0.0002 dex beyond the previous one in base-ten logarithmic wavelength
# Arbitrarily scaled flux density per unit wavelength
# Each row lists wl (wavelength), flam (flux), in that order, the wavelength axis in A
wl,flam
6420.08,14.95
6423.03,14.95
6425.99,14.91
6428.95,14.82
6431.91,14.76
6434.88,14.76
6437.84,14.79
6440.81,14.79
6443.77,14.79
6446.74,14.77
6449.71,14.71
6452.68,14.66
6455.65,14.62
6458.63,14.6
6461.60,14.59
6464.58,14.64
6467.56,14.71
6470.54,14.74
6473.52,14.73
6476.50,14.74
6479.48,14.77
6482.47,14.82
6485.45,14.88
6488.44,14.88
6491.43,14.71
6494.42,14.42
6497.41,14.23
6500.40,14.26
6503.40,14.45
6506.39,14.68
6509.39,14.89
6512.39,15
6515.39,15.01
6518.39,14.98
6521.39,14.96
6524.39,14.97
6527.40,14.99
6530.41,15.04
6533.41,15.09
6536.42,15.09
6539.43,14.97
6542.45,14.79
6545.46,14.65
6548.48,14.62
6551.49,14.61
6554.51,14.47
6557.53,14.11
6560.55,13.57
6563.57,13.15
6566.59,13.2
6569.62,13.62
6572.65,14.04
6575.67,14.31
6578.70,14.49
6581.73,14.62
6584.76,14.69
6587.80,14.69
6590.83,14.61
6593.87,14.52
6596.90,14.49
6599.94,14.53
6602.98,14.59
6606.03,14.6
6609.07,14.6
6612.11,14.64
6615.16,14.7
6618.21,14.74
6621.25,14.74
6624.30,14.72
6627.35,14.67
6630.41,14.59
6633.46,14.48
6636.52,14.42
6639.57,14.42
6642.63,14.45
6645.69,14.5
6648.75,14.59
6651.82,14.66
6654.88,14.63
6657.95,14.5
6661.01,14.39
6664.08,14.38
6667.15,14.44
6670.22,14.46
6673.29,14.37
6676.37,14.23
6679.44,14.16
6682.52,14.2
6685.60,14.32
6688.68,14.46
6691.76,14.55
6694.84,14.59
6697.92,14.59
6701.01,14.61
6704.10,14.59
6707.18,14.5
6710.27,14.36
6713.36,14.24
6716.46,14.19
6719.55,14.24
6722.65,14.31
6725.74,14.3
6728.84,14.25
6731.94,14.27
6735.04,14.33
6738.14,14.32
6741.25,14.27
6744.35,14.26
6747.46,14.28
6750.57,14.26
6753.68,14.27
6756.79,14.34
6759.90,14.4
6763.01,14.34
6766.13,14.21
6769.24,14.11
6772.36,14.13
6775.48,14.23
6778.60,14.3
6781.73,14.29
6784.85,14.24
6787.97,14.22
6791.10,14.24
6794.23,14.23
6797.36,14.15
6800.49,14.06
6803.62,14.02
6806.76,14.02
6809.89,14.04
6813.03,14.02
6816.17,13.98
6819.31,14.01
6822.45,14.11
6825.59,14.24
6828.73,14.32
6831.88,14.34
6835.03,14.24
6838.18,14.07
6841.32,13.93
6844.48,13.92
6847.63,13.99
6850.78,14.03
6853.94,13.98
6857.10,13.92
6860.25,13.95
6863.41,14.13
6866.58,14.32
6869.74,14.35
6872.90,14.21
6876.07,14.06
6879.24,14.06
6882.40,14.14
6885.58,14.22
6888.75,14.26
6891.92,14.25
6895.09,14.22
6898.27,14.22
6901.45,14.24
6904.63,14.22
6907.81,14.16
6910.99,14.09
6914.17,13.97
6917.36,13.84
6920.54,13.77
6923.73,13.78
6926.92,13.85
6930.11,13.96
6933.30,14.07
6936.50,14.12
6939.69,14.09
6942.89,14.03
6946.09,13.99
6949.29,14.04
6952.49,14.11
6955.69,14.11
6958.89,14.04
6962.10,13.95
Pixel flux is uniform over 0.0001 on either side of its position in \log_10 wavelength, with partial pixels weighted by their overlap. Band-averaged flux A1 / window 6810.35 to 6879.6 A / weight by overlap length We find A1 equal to 14.1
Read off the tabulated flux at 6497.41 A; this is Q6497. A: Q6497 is 14.23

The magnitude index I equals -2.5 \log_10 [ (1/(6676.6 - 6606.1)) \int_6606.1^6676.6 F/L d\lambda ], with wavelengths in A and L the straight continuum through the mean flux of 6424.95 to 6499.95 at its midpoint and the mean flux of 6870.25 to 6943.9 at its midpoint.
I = -0.01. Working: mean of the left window 14.7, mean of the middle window 14.5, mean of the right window 14.1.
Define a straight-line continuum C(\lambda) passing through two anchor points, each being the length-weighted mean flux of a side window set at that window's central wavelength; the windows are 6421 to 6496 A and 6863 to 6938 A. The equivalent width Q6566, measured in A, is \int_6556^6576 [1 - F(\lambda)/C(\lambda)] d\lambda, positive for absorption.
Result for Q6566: 1.2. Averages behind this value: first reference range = 14.7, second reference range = 14.1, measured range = 13.7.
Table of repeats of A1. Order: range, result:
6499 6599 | 14.5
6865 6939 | 14.1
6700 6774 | 14.3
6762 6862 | 14.1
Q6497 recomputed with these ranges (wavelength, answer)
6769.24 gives 14.11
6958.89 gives 14.04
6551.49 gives 14.61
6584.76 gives 14.69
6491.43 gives 14.71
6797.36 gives 14.15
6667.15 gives 14.44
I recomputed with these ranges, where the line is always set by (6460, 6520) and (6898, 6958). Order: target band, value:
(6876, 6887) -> 0.00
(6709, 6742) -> 0.01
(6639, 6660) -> -0.01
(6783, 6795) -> 0.00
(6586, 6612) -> 0.00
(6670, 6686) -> 0.01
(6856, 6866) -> 0.01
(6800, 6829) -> 0.01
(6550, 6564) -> 0.04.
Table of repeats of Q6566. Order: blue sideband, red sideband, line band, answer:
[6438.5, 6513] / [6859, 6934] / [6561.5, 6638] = 0.5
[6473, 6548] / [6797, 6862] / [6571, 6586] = 0.2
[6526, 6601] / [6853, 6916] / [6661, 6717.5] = -0.3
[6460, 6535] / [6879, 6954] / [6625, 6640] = 0.0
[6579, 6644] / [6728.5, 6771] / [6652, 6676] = 0.0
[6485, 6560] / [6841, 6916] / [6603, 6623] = -0.1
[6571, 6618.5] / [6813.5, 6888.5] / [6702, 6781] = 0.0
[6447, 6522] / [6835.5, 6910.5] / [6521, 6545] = -0.6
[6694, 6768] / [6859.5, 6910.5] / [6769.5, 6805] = 0.2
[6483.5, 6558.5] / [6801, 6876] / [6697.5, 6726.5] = -0.1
